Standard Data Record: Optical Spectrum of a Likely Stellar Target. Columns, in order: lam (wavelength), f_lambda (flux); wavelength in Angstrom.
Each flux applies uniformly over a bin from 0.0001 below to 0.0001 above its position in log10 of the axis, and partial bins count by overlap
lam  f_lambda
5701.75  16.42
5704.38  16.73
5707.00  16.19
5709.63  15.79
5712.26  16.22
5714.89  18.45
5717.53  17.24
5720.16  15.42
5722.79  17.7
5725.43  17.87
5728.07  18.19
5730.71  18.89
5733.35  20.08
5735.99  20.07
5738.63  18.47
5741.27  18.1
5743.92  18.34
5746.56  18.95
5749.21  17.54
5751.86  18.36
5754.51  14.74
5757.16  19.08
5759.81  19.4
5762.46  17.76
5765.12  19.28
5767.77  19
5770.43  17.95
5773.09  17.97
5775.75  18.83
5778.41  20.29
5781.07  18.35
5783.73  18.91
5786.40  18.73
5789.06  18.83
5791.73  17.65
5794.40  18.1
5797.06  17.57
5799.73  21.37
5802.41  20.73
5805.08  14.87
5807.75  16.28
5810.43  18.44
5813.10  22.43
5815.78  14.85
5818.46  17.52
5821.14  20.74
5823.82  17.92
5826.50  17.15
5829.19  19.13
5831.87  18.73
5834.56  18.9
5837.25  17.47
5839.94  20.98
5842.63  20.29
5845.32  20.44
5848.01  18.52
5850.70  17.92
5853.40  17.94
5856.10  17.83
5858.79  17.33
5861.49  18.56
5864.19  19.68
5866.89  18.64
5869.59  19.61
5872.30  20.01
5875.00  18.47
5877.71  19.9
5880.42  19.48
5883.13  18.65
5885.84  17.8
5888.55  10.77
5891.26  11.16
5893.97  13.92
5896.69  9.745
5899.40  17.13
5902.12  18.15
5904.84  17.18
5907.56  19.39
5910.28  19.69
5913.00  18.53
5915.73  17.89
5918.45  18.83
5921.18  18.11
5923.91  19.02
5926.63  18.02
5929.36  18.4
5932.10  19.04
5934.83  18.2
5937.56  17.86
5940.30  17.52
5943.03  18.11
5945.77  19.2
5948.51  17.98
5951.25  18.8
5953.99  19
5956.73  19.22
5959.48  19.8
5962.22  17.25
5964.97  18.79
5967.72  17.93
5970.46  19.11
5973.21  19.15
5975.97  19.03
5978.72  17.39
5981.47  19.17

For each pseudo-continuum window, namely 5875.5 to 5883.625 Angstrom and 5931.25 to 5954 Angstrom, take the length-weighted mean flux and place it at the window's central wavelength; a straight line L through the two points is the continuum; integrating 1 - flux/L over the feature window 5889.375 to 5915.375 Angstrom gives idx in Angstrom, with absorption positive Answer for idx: 3.96 Angstrom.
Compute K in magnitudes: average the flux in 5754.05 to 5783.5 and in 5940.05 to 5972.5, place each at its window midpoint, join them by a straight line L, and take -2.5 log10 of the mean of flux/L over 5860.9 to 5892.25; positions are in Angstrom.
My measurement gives 0.05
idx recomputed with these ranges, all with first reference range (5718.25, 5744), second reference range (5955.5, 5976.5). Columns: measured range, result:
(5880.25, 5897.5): 4.0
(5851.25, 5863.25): 0.4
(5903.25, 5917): 0.1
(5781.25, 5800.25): -0.2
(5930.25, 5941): 0.3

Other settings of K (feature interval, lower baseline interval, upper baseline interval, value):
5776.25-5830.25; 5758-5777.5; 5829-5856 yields 0.02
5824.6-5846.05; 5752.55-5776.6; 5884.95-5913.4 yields -0.13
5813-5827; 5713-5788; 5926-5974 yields 0.01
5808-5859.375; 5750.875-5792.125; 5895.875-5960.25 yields -0.02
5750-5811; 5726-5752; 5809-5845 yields 0.02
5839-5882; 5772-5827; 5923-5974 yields -0.03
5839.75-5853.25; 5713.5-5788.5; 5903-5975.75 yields -0.05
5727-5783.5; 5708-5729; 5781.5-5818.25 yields -0.06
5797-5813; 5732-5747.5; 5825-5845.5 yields 0.03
